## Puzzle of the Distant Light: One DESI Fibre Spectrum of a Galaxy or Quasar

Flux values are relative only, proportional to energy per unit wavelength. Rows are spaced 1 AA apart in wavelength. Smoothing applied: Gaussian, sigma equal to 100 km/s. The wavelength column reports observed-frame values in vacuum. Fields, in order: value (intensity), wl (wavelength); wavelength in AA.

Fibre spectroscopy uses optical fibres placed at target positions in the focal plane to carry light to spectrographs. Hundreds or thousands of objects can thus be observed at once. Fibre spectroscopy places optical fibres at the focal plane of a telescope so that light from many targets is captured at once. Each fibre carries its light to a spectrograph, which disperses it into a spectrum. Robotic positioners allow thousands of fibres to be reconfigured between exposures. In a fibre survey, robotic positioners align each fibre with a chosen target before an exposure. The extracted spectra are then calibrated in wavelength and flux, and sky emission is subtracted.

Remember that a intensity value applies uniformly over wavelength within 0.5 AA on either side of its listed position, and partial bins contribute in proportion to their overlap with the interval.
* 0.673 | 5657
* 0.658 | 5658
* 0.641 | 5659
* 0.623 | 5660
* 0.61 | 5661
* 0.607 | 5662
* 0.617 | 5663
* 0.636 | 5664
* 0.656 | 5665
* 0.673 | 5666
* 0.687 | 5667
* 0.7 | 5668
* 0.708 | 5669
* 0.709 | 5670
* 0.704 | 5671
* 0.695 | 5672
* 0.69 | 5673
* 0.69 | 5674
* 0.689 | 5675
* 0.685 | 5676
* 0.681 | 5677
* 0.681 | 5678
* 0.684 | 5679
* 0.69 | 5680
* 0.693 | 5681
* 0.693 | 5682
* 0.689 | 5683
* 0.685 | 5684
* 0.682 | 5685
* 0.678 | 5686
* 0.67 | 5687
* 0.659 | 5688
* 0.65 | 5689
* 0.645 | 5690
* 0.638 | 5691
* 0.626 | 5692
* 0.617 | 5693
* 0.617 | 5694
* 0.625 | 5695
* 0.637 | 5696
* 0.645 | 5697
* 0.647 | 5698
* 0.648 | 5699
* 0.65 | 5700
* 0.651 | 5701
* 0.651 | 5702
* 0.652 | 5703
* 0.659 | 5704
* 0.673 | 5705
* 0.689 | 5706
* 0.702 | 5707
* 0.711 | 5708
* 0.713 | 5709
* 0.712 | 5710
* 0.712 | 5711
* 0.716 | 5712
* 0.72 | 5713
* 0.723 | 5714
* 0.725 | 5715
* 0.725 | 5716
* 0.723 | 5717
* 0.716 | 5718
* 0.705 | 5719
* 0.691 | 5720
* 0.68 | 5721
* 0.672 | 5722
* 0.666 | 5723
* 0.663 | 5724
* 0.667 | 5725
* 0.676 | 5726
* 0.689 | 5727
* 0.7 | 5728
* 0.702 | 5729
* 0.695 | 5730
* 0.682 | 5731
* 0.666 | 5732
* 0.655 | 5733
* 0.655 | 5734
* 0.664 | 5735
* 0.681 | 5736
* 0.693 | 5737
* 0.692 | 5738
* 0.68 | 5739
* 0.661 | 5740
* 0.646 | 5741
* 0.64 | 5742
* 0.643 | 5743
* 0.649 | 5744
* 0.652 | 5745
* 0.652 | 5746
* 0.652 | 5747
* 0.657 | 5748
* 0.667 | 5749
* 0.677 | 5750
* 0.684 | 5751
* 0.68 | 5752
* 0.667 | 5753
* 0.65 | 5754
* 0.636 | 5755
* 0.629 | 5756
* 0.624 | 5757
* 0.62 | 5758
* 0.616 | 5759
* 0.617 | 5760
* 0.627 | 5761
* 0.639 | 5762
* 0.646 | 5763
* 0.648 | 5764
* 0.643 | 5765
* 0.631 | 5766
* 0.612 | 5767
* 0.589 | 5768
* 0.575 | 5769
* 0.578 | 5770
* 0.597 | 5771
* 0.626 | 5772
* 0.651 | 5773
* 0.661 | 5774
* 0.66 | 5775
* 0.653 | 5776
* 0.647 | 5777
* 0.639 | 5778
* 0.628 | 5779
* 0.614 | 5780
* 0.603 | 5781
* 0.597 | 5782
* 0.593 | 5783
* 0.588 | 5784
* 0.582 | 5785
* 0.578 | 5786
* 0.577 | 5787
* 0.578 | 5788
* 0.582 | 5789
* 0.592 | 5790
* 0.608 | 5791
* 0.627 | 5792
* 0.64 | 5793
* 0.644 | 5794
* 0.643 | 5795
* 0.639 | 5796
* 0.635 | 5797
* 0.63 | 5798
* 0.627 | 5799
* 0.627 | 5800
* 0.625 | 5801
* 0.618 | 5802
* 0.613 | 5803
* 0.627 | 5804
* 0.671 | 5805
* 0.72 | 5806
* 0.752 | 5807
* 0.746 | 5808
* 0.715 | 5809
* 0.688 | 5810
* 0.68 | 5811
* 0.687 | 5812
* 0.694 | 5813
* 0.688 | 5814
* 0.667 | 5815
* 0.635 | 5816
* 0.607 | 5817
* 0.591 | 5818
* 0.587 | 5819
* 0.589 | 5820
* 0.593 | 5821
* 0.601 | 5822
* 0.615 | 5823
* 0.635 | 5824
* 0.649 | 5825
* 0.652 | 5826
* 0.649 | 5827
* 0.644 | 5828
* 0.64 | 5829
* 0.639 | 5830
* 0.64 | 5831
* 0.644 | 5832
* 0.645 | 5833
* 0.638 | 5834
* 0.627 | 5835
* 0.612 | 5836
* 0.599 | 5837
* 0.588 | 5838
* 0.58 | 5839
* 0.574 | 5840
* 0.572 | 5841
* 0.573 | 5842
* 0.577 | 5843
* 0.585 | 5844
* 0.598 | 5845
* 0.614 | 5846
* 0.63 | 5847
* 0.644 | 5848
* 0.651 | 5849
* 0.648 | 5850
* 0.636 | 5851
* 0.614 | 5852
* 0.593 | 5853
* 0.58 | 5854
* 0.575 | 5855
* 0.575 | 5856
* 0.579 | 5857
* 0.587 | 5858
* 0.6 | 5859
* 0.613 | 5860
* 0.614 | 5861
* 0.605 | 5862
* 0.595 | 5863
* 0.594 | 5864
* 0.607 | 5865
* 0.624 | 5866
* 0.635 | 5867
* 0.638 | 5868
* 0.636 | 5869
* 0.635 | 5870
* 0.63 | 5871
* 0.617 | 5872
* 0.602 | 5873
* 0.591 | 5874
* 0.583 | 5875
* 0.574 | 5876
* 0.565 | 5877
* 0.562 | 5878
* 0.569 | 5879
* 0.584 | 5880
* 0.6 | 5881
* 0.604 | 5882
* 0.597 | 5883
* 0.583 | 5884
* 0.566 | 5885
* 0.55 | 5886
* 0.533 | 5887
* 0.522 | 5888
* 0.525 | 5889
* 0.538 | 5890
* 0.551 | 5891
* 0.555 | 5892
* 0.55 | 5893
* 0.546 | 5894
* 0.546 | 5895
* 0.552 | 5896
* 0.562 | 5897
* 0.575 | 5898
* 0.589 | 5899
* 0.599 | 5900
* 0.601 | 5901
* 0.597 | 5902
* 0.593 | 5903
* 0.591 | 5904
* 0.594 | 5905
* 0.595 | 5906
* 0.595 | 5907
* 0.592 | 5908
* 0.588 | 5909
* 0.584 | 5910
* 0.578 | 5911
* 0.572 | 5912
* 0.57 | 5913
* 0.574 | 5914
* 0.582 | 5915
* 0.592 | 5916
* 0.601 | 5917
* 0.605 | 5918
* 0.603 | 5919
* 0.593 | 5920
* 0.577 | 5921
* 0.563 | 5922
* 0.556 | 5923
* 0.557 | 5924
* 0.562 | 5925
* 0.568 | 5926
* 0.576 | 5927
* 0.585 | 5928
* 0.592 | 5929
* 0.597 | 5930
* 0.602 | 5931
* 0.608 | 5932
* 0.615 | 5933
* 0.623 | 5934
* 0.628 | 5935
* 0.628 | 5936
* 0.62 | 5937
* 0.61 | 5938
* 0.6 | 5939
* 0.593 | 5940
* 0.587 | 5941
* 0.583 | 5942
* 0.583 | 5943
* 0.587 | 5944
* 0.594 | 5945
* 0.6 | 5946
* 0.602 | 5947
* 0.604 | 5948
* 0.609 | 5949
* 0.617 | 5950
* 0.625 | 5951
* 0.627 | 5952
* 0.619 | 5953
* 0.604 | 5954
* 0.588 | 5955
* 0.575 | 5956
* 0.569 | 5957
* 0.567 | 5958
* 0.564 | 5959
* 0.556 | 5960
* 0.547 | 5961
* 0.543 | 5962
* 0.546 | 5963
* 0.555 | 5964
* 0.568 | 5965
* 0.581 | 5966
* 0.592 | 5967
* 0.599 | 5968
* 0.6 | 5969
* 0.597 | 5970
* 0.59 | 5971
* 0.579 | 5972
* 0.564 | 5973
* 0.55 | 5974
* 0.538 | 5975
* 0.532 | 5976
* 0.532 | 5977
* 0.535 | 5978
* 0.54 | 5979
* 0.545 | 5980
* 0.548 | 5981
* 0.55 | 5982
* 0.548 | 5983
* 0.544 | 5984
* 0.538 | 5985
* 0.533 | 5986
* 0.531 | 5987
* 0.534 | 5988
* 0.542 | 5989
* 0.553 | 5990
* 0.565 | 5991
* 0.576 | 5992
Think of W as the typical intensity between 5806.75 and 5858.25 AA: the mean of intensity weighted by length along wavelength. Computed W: 0.627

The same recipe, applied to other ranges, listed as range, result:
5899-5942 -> 0.591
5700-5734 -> 0.689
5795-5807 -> 0.644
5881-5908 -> 0.571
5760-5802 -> 0.619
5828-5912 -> 0.594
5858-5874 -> 0.615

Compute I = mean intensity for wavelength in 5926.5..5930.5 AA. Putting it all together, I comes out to 0.588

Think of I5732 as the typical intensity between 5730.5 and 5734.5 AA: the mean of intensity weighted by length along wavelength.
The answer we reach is 0.665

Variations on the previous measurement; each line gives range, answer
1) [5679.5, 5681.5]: 0.692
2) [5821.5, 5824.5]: 0.617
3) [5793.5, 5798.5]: 0.638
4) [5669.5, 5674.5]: 0.698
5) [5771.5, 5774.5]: 0.646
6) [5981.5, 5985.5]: 0.545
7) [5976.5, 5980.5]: 0.538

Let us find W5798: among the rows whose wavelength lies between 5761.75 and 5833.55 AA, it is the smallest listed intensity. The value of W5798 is 0.575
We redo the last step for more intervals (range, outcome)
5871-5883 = 0.562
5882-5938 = 0.522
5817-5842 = 0.572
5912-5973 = 0.543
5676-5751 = 0.617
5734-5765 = 0.616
